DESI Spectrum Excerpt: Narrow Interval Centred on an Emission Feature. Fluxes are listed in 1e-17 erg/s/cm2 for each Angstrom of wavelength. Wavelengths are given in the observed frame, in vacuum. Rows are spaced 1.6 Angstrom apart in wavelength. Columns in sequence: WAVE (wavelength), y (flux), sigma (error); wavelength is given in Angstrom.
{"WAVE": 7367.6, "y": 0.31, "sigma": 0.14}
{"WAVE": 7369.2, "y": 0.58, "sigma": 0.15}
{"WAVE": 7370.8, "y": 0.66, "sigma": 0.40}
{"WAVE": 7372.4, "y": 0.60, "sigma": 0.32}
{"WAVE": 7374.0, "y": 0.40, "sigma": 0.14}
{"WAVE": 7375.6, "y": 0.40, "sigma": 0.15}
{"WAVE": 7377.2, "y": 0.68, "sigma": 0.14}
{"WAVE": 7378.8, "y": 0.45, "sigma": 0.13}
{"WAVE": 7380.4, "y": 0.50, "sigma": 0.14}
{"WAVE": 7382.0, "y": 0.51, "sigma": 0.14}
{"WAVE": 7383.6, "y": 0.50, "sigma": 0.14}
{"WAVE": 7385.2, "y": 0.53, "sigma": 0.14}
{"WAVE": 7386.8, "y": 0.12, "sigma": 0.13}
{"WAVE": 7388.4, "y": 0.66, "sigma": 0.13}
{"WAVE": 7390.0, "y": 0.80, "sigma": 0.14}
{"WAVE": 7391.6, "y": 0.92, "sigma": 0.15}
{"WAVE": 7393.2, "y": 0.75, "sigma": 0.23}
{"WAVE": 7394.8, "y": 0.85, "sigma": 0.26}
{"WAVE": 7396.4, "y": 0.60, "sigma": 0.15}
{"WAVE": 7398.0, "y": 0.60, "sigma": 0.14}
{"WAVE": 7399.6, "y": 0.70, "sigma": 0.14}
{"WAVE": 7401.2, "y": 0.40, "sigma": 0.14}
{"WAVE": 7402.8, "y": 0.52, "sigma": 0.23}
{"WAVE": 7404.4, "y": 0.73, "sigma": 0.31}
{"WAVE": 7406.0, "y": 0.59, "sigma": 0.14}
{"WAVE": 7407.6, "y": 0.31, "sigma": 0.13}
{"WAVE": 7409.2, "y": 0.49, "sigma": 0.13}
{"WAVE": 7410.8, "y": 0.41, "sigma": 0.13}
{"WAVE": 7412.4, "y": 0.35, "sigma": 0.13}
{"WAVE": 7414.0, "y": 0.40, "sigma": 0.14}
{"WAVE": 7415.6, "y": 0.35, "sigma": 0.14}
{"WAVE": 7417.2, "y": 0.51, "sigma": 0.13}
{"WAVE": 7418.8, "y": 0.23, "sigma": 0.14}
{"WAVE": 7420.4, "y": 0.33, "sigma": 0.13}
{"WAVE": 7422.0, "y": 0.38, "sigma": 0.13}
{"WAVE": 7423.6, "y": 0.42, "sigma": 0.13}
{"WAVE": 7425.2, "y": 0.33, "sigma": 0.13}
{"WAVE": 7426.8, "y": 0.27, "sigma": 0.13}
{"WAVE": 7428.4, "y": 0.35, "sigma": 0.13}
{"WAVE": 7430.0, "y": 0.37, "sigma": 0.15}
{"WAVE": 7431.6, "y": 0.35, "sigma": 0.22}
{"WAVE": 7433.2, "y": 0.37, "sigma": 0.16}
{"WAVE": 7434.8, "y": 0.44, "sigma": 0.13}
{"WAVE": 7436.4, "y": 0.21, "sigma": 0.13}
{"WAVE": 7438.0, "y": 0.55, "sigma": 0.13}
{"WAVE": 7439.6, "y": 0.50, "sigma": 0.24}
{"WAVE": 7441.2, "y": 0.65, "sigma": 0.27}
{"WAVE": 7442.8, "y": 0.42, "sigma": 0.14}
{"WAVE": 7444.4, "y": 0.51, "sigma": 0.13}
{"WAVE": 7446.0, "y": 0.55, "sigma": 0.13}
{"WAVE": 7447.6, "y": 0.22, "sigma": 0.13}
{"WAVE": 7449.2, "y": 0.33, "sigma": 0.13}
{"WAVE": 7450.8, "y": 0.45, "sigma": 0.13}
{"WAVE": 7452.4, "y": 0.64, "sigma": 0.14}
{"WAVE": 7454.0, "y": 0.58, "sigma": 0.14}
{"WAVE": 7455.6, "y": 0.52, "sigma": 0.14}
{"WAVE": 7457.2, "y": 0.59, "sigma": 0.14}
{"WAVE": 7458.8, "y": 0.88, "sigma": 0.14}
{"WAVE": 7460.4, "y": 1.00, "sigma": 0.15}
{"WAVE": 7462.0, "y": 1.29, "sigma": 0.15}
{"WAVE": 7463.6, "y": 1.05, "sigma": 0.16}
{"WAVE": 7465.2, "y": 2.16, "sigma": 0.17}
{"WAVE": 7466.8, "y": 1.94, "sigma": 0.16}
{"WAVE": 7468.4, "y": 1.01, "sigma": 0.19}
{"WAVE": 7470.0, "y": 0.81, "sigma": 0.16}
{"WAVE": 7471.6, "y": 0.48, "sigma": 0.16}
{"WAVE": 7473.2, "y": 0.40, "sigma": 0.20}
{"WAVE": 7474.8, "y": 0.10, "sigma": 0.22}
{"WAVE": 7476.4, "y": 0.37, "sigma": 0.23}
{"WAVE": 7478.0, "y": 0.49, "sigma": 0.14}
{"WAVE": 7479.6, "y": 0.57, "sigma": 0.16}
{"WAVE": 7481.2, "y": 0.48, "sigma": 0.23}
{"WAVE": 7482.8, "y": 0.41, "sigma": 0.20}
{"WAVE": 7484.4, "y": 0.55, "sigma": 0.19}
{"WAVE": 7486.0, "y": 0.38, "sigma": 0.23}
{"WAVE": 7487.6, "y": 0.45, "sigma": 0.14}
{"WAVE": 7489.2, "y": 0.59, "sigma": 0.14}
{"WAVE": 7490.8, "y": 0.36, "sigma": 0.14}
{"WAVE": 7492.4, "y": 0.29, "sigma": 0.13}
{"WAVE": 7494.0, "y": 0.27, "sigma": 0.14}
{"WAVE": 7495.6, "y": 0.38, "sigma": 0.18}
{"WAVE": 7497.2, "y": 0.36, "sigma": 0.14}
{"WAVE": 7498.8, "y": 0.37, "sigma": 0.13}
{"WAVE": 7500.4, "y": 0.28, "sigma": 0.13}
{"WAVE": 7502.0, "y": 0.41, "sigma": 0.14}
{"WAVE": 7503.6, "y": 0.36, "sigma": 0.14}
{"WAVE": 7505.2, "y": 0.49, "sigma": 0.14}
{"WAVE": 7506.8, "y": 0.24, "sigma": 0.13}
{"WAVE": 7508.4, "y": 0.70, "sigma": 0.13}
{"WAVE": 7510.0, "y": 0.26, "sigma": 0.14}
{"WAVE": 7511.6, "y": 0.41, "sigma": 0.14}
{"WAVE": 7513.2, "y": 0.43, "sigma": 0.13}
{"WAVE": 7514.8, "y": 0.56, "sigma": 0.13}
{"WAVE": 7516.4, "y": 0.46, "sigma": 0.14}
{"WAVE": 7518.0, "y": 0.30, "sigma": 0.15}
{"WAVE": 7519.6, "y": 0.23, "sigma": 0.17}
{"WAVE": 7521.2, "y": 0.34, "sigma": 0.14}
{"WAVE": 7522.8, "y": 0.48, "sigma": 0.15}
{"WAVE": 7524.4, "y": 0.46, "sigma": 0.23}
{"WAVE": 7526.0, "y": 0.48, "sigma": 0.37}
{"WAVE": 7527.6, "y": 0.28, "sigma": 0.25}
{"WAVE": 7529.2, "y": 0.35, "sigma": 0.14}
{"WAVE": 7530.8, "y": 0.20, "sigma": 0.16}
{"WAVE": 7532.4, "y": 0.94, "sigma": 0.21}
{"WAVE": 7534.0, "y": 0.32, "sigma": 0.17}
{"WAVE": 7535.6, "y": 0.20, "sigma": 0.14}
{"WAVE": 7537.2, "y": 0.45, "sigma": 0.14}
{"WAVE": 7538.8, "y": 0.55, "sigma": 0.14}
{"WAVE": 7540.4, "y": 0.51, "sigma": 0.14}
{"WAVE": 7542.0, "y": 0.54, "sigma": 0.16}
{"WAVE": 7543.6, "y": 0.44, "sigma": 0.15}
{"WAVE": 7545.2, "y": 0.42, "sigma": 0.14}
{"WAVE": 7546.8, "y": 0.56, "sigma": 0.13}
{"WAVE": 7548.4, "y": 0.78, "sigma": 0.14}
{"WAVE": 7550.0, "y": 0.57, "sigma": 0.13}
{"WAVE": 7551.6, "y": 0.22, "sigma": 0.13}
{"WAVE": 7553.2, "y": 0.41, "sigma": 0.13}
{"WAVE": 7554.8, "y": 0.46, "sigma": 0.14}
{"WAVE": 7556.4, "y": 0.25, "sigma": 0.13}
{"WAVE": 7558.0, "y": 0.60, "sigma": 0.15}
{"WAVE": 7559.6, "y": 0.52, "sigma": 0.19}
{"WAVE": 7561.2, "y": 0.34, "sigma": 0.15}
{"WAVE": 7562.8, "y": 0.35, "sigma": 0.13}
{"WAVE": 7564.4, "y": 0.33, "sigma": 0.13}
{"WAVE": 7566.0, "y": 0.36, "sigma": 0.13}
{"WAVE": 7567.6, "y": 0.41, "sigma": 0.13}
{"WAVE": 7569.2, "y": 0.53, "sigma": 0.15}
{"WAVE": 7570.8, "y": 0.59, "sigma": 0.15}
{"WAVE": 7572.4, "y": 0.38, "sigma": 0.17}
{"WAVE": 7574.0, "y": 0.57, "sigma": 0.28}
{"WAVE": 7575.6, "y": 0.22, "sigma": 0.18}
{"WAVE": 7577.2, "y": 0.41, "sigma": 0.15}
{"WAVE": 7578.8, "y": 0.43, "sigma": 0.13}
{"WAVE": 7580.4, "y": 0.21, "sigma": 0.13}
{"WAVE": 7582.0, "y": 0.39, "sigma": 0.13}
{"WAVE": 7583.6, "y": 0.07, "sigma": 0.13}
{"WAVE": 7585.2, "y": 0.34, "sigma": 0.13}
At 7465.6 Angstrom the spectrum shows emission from [O III] 5007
